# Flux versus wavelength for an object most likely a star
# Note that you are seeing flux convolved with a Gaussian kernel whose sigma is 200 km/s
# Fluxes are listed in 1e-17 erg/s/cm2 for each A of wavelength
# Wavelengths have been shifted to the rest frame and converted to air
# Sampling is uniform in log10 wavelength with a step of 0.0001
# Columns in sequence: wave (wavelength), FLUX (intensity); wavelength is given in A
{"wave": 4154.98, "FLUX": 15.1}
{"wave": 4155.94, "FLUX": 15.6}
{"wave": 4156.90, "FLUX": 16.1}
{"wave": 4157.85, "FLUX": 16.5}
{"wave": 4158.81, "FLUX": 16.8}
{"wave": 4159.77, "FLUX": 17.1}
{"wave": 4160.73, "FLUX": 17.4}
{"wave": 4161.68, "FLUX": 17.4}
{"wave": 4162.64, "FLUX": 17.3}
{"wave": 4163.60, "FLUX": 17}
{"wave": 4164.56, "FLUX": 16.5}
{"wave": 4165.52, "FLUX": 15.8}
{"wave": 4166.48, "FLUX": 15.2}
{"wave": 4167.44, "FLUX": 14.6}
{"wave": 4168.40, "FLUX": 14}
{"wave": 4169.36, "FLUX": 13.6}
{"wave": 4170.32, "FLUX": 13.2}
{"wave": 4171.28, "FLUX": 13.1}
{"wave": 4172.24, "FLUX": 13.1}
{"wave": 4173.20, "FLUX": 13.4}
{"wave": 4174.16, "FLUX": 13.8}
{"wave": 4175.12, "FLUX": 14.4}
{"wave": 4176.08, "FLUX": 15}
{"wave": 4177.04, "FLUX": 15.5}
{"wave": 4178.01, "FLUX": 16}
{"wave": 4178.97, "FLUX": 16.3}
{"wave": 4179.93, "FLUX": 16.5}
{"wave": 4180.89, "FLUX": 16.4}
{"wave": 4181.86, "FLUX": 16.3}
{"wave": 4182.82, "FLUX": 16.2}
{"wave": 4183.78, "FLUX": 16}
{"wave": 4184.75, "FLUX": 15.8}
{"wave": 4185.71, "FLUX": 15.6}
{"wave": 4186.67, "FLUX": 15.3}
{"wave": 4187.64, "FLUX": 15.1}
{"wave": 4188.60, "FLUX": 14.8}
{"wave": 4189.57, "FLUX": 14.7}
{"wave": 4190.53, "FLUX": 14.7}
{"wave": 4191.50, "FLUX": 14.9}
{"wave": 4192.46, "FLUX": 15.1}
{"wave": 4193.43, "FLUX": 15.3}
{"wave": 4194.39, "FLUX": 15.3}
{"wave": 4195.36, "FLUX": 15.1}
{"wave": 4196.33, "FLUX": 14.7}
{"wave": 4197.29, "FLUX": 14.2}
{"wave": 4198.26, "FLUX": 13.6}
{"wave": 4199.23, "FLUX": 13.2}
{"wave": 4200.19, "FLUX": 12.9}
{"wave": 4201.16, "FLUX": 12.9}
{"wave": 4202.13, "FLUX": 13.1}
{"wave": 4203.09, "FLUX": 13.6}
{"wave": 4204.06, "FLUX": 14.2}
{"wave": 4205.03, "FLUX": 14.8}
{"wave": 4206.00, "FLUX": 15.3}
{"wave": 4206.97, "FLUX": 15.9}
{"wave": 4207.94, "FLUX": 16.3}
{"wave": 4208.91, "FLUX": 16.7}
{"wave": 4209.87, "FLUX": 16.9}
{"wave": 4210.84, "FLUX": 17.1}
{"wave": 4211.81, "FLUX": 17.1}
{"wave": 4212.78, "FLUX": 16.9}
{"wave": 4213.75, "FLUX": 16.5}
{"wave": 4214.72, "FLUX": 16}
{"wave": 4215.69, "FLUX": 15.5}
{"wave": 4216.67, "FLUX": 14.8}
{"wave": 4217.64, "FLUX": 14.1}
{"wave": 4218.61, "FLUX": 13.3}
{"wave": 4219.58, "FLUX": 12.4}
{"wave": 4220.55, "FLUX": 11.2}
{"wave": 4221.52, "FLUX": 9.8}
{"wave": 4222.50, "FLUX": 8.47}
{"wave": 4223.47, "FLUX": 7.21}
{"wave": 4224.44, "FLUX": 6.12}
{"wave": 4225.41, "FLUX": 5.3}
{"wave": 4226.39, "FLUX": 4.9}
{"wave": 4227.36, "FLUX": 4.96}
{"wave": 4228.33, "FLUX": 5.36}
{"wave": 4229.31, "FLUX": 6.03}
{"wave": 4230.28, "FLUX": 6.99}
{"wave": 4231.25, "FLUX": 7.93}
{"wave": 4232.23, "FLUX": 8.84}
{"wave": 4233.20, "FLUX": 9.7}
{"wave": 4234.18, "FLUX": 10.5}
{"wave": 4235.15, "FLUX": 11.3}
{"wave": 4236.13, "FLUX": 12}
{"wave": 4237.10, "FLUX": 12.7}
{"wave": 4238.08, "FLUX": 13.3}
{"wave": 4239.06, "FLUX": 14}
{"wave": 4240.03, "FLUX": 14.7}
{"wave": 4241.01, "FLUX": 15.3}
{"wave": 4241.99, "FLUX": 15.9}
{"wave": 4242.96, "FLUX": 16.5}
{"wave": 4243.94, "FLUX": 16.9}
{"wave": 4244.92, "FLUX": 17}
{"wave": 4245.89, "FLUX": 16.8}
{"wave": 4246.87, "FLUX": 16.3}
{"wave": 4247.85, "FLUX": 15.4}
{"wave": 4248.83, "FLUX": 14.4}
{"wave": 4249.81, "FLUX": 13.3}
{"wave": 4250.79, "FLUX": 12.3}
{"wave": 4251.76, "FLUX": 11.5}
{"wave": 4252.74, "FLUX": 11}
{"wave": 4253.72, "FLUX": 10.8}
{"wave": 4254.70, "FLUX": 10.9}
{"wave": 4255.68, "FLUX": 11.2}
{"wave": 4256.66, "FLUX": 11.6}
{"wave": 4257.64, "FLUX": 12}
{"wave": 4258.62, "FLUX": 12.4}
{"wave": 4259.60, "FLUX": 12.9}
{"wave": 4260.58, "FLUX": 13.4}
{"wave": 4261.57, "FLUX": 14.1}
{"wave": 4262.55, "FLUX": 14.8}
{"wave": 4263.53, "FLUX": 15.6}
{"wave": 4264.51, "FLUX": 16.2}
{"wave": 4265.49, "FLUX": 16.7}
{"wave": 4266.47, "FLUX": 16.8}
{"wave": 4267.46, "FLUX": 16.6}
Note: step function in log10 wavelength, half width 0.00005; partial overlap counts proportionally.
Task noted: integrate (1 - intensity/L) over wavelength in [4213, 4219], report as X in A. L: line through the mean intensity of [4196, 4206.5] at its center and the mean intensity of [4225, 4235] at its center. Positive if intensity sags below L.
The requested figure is -2.7 A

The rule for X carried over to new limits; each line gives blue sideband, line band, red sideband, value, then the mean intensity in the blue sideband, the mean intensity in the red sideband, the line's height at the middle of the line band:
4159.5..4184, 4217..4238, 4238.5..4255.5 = 7.8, 15.4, 14.2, 14.5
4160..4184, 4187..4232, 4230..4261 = 4.2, 15.4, 12.8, 14.1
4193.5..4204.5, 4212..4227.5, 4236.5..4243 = 3.1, 13.9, 14.5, 14.2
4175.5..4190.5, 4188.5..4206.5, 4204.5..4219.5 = 1.6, 15.7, 15.7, 15.7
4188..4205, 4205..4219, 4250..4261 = -2.3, 14.3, 11.9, 13.6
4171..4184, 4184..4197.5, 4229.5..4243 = -0.6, 15.2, 11.8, 14.4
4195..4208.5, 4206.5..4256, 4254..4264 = 3.9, 14.3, 12.8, 13.5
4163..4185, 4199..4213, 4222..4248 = -2.3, 15.1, 11.1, 13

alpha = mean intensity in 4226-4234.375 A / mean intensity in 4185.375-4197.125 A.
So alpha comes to 0.48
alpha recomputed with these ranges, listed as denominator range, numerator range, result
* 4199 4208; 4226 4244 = 0.77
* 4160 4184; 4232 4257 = 0.86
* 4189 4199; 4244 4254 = 0.96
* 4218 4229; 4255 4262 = 1.53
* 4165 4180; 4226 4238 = 0.59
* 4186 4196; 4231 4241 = 0.78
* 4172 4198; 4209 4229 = 0.77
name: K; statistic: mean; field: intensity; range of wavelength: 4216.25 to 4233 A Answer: 8.68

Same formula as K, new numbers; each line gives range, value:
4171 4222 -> 14.9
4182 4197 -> 15.3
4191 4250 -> 13.1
